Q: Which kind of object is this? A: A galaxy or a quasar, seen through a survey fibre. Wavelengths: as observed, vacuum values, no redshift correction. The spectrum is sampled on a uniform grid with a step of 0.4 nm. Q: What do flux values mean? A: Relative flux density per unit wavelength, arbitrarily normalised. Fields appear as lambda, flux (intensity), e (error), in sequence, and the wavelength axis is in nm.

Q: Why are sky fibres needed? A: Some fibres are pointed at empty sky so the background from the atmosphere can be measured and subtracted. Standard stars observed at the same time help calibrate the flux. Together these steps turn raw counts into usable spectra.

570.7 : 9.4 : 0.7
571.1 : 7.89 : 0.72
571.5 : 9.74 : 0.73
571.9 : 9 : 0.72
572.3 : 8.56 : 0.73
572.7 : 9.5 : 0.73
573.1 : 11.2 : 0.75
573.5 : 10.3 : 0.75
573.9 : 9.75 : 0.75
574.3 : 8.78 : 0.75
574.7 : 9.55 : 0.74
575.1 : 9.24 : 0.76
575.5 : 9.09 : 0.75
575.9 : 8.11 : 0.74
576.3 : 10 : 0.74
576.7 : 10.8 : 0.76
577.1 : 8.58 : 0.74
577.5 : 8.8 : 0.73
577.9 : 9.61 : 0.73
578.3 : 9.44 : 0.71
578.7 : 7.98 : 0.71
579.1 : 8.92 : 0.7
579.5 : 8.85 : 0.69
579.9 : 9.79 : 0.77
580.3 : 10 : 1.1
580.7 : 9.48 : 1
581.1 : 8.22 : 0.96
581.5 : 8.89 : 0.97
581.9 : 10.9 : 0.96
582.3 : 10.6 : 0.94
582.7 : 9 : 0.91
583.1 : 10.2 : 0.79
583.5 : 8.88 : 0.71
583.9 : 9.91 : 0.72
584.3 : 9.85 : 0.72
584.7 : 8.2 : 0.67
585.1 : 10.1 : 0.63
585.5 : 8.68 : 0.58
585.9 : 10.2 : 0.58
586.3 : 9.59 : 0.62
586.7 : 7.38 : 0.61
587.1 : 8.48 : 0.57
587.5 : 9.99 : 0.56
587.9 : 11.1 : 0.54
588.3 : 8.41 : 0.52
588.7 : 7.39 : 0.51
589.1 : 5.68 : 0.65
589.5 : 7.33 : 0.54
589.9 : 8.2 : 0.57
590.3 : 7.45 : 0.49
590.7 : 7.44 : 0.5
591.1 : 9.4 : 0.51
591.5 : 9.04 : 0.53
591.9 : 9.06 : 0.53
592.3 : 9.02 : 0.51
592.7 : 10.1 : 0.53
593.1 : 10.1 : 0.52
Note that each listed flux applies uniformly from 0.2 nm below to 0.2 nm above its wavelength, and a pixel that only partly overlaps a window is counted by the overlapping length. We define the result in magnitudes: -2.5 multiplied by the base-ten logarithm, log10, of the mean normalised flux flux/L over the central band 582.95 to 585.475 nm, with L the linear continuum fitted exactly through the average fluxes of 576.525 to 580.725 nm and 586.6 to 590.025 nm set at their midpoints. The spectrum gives -0.09 mag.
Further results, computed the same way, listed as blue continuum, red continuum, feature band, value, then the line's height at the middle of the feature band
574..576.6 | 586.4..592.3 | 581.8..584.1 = -0.13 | 8.75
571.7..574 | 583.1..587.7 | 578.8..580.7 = 0.02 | 9.46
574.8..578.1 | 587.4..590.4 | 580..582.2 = -0.08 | 8.87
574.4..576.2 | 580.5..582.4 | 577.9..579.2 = 0.05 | 9.32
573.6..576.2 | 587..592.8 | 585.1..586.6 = -0.09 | 8.69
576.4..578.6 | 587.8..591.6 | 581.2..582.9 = -0.10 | 8.9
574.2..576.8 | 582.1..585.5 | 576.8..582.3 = 0.02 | 9.43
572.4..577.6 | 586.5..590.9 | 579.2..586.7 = -0.09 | 8.68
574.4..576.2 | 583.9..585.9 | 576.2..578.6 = -0.04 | 9.11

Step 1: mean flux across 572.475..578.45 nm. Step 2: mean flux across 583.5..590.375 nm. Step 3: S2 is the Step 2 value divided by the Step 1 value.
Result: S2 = 0.9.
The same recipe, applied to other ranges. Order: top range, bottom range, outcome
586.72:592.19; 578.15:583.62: 0.89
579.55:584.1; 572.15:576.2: 1.02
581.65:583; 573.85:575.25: 1.09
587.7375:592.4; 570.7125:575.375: 0.88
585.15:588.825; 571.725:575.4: 0.95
